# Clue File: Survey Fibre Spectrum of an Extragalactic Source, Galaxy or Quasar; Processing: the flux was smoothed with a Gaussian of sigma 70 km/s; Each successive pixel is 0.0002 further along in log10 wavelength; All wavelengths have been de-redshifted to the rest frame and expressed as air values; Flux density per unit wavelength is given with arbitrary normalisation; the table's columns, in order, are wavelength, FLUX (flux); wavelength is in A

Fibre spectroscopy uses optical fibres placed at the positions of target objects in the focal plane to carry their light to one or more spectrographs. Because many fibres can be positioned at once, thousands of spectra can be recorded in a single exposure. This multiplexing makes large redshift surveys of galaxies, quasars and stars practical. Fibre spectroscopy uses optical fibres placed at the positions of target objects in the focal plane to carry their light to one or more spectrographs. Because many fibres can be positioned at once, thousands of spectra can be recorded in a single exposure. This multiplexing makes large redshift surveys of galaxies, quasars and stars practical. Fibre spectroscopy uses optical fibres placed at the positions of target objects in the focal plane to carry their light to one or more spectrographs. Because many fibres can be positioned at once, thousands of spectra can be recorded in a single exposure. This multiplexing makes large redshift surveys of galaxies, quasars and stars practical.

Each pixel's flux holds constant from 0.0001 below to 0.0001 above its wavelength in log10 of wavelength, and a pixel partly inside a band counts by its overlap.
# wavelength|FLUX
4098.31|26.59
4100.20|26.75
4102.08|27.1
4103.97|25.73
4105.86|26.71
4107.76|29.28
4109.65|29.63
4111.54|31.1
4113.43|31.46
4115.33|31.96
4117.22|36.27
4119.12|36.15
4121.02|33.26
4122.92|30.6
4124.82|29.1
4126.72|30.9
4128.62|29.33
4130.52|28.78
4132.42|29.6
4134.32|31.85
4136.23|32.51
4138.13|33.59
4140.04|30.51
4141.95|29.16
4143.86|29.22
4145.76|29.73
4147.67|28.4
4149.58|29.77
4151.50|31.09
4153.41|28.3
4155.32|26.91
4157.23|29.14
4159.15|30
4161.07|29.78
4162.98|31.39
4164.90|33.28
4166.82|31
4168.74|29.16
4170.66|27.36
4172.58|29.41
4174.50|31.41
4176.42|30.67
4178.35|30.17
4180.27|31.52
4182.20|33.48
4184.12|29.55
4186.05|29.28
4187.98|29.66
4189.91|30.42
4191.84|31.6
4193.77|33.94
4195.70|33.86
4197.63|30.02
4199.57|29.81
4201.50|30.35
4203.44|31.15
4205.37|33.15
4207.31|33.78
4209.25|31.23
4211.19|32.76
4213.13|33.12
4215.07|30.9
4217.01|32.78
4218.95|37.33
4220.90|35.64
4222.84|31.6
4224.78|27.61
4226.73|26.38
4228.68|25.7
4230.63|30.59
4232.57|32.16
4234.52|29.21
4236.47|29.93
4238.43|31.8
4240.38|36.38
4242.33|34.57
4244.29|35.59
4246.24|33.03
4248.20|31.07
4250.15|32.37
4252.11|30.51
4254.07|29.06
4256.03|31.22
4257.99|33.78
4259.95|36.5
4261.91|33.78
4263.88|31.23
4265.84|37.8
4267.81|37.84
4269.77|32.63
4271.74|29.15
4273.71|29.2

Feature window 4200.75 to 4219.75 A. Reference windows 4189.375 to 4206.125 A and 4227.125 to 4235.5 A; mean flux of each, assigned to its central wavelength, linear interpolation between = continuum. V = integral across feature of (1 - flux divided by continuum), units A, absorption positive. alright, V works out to -1.2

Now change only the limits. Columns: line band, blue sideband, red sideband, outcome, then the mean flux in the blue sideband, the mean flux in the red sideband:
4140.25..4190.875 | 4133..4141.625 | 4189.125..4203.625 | 2.6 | 31.8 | 31.4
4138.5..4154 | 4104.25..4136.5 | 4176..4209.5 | 0.7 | 30.9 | 31.3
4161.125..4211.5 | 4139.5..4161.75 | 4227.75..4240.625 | -2.1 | 29.3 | 30.5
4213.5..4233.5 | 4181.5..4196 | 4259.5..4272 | 0.9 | 31.3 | 34.3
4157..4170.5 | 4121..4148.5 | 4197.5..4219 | 0.3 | 30.4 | 32.1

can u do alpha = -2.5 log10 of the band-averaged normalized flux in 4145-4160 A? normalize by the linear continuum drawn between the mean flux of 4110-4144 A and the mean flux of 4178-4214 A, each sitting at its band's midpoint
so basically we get 0.08 mag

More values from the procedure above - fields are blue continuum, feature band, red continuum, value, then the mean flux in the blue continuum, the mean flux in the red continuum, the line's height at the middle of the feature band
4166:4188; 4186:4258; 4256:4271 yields 0.025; 30.2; 34.5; 32.4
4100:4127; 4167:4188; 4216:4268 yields 0.043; 30.5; 32.3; 31.4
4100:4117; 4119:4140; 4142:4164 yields -0.066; 29.3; 29.4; 29.4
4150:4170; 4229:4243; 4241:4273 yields 0.024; 30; 33.1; 32.4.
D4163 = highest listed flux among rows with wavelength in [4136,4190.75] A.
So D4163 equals 33.59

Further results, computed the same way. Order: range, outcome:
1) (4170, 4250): 37.33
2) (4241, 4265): 36.5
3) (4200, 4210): 33.78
